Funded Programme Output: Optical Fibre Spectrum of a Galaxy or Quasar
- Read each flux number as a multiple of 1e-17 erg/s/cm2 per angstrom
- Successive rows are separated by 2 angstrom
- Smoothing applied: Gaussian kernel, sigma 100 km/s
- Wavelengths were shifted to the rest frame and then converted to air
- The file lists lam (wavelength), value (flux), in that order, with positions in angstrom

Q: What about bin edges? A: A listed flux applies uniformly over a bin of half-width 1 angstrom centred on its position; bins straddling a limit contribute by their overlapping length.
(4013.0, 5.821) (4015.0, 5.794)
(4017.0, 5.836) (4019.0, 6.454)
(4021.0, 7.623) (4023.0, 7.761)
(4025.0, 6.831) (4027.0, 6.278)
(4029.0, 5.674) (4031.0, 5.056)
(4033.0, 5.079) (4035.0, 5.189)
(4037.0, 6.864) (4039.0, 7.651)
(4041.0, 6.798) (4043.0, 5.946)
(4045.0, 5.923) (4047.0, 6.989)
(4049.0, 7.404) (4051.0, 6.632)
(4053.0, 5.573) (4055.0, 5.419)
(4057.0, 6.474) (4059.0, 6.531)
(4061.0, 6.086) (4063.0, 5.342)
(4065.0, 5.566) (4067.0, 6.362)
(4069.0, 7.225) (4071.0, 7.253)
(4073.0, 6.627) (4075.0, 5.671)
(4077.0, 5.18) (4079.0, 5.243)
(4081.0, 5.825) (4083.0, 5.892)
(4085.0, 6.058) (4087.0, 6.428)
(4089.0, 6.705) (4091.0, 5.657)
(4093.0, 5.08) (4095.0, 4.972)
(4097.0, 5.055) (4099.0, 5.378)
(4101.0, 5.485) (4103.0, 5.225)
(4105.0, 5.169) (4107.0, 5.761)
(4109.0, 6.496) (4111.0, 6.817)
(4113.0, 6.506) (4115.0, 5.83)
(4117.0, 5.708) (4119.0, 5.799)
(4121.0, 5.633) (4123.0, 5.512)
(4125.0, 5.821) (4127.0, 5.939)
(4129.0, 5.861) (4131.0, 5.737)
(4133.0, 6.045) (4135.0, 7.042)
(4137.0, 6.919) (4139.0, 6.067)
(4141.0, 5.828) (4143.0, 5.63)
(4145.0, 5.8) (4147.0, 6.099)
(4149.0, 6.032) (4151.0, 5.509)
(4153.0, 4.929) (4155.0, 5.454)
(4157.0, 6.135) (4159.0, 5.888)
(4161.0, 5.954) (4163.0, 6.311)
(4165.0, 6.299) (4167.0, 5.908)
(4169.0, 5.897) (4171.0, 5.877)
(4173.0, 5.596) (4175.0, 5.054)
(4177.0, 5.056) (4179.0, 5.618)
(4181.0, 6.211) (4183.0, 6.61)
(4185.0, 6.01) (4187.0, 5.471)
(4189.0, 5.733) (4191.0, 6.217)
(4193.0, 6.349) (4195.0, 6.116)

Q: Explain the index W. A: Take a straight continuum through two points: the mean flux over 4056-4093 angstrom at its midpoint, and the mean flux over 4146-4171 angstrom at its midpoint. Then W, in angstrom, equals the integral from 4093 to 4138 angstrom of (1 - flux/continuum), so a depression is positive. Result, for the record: 1.10 angstrom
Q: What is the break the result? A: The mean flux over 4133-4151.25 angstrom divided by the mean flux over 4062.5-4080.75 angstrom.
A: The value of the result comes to 1.01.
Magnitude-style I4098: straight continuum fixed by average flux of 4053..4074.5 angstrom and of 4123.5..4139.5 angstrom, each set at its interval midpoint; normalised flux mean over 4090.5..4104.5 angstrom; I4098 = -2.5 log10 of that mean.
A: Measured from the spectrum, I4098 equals 0.18 mag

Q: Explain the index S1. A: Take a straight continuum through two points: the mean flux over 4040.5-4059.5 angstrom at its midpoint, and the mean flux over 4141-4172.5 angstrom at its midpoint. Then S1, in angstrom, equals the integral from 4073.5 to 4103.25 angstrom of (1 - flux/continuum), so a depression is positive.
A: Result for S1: 2.7 angstrom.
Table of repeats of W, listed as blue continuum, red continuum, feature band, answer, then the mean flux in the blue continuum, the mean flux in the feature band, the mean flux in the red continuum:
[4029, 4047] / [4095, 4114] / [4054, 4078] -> -0.8 angstrom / 6.09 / 6.14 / 5.72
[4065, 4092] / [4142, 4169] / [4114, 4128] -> 0.5 angstrom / 6.14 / 5.75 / 5.84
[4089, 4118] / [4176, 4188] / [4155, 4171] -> -0.6 angstrom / 5.69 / 6.01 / 5.83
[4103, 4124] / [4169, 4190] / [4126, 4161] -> -0.7 angstrom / 5.89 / 5.94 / 5.73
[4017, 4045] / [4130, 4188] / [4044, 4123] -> 2.6 angstrom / 6.36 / 5.97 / 5.9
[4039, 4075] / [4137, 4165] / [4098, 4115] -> 0.7 angstrom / 6.38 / 5.85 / 5.87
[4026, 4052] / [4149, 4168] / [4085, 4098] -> 0.8 angstrom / 6.27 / 5.68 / 5.83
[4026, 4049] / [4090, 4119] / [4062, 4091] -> -1.0 angstrom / 6.19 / 6.08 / 5.66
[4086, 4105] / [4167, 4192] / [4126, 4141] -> -1.5 angstrom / 5.53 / 6.2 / 5.78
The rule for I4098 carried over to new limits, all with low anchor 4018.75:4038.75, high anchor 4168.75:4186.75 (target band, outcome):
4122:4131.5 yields 0.032 mag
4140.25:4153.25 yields 0.026 mag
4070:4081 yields 0.030 mag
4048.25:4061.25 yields -0.012 mag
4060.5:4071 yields -0.008 mag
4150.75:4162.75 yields 0.026 mag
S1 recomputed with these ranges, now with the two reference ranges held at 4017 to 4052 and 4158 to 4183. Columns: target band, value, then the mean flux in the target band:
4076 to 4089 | 0.8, 5.84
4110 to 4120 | -0.1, 6.13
